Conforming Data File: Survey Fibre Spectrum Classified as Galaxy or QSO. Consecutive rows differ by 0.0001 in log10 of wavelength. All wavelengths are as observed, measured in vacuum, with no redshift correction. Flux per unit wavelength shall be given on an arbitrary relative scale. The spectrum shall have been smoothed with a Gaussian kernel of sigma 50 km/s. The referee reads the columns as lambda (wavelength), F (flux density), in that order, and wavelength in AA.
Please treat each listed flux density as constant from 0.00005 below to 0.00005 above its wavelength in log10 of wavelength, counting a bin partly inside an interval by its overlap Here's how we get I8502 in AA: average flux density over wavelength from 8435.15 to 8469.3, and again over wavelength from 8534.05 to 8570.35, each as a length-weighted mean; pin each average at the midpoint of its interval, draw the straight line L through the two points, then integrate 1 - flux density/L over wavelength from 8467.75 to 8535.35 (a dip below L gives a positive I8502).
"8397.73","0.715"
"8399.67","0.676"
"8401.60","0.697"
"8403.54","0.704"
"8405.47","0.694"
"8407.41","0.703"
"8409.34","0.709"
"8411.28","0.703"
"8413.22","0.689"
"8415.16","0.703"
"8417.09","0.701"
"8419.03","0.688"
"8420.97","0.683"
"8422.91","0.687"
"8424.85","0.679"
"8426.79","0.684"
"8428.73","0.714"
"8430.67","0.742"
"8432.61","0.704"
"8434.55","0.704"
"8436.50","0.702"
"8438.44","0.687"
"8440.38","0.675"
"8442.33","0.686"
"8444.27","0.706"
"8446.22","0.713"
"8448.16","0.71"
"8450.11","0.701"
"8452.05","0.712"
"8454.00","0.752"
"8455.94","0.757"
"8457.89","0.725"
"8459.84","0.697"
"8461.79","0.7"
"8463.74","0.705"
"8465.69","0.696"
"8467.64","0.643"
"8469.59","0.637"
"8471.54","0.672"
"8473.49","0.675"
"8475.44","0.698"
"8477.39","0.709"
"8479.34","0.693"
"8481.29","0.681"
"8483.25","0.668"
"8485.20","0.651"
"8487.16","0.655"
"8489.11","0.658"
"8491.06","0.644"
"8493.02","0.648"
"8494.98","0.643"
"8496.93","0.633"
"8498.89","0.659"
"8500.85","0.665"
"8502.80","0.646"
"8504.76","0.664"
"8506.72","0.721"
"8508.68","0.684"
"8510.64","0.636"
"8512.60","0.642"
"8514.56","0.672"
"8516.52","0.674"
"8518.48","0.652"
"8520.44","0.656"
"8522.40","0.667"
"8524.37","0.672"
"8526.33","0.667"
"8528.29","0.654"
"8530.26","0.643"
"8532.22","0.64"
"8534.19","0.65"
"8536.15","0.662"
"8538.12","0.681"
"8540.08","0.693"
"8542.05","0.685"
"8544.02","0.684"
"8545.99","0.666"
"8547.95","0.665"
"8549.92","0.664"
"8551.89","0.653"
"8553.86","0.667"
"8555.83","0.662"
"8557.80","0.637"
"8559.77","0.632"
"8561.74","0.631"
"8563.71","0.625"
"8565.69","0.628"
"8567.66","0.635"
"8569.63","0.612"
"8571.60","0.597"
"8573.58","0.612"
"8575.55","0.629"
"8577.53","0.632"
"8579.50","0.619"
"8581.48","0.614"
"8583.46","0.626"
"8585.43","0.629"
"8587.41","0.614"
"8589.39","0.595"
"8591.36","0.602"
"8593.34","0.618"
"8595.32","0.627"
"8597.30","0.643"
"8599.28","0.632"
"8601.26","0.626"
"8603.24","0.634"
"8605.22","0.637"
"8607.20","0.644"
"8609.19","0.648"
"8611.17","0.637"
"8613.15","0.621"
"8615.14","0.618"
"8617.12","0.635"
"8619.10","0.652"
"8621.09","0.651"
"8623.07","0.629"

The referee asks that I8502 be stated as 1.6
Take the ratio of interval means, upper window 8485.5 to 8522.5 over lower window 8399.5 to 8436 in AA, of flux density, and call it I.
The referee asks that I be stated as 0.94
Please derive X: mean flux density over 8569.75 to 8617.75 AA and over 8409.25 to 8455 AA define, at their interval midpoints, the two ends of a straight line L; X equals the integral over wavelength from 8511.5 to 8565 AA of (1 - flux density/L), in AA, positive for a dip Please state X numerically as -0.7 AA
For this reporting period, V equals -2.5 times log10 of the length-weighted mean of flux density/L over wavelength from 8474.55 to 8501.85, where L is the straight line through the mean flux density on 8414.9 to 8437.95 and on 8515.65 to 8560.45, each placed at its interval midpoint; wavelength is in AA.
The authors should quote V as 0.023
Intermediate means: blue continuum 0.699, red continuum 0.662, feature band 0.665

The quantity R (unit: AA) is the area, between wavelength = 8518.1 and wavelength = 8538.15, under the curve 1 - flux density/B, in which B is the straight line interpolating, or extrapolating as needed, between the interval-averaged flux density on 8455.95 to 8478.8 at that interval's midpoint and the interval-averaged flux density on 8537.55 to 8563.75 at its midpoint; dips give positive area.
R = 0.3 AA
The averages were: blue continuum 0.69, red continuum 0.661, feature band 0.658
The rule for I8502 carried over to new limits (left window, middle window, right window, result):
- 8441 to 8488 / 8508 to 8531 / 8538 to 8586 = 0.2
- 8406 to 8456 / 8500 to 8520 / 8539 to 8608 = 0.0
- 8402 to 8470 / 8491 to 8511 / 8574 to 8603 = 0.2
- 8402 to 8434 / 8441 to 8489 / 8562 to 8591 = -1.2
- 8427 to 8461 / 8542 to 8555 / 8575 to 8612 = -0.3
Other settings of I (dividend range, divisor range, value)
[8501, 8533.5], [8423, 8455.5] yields 0.94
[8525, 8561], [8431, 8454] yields 0.94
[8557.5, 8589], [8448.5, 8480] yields 0.89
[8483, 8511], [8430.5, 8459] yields 0.93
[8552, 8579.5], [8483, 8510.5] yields 0.96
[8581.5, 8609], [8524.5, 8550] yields 0.94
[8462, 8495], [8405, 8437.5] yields 0.96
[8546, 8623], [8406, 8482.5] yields 0.91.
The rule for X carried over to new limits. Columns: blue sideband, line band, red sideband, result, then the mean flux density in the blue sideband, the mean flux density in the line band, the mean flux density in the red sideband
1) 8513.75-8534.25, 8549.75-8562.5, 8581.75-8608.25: -0.1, 0.659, 0.649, 0.625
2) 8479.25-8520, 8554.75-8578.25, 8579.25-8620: 0.4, 0.661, 0.628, 0.627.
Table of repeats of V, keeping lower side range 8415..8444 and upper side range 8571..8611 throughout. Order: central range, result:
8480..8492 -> 0.02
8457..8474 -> 0.00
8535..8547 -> -0.05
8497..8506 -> 0.01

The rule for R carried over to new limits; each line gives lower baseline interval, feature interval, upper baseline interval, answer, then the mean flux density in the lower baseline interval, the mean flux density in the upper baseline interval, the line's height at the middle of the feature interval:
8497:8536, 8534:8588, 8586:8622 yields 0.2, 0.661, 0.63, 0.645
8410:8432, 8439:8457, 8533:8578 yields -0.6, 0.698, 0.648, 0.688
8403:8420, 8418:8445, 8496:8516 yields -0.2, 0.699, 0.662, 0.692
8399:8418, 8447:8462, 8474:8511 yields -0.9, 0.698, 0.667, 0.681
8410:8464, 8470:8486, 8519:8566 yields 0.1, 0.704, 0.658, 0.686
